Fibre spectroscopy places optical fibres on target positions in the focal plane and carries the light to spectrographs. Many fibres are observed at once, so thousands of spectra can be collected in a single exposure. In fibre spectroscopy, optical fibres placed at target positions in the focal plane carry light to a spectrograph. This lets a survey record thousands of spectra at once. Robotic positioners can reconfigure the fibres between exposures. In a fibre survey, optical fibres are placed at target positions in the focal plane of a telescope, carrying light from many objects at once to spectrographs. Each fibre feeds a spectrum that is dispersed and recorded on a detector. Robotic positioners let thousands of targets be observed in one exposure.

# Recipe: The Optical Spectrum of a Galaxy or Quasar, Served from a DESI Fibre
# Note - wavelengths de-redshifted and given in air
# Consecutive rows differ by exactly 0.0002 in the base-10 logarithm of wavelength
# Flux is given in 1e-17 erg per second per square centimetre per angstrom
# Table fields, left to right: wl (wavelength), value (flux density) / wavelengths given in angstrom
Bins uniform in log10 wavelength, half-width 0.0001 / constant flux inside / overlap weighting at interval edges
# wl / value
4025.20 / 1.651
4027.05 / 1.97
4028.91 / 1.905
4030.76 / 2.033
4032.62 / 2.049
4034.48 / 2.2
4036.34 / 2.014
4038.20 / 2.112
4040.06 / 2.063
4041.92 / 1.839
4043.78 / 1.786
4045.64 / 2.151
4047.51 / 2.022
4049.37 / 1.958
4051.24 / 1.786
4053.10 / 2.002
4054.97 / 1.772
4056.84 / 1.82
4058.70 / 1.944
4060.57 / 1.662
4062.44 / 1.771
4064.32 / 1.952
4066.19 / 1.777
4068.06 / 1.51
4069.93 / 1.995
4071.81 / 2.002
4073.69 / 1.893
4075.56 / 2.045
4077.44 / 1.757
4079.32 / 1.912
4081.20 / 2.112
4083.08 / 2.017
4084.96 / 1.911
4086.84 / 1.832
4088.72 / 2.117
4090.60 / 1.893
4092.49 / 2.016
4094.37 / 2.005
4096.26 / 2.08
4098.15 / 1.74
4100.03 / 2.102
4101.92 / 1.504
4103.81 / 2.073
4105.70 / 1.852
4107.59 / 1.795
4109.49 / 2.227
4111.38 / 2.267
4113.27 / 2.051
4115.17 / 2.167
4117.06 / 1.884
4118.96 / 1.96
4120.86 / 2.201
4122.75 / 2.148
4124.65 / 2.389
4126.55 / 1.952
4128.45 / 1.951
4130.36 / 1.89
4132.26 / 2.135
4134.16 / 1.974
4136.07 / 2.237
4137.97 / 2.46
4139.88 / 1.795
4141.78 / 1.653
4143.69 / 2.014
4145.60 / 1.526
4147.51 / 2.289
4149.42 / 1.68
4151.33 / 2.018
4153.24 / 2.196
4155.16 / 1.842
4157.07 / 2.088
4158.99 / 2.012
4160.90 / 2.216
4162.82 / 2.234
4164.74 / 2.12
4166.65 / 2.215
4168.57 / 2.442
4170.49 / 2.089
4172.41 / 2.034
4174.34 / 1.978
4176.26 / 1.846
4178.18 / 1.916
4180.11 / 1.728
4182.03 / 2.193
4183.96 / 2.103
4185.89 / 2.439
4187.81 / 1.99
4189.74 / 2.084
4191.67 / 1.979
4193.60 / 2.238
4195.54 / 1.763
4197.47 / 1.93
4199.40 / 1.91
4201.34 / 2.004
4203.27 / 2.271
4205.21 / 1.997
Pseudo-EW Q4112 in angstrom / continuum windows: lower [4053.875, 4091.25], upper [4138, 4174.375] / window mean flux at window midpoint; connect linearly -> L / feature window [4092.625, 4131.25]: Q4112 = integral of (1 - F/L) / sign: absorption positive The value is -1.1 angstrom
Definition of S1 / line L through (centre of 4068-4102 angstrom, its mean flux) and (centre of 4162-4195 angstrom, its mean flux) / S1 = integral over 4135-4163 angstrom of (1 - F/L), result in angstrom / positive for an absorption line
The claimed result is 0.4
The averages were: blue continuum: 1.94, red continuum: 2.09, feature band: 2.01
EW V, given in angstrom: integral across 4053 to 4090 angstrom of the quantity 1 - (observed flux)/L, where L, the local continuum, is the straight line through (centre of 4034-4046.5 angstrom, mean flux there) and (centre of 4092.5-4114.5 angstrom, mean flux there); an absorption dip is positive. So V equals 2.02 angstrom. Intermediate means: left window 2.02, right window 1.98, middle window 1.89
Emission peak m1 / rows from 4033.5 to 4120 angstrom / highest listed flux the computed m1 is 2.267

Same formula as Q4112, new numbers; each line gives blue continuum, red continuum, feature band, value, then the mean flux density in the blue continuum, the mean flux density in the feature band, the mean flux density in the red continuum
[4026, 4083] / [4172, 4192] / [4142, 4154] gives 0.4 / 1.93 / 1.93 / 2.03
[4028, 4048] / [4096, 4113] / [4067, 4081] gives 0.7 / 2.02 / 1.88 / 1.96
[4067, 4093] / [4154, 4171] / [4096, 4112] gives 0.3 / 1.93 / 1.95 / 2.14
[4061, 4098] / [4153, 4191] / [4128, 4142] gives -0.1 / 1.92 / 2.03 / 2.09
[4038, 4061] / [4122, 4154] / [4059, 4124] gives 0.5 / 1.92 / 1.95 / 2.02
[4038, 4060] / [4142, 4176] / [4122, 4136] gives -0.4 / 1.93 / 2.07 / 2.05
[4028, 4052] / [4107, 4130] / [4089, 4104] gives 0.9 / 1.99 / 1.93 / 2.08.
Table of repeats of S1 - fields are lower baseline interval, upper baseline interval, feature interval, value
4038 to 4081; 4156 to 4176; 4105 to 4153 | 0.5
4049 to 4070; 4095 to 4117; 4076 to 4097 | -0.6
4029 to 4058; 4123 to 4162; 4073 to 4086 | 0.3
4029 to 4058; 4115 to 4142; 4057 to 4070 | 1.3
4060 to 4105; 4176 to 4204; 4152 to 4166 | -0.8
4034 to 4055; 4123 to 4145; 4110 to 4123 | -0.5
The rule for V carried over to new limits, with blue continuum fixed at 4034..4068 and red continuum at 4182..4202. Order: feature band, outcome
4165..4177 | -0.45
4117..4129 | -0.64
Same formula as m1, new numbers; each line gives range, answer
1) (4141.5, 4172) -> 2.442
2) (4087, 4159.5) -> 2.46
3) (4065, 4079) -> 2.045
